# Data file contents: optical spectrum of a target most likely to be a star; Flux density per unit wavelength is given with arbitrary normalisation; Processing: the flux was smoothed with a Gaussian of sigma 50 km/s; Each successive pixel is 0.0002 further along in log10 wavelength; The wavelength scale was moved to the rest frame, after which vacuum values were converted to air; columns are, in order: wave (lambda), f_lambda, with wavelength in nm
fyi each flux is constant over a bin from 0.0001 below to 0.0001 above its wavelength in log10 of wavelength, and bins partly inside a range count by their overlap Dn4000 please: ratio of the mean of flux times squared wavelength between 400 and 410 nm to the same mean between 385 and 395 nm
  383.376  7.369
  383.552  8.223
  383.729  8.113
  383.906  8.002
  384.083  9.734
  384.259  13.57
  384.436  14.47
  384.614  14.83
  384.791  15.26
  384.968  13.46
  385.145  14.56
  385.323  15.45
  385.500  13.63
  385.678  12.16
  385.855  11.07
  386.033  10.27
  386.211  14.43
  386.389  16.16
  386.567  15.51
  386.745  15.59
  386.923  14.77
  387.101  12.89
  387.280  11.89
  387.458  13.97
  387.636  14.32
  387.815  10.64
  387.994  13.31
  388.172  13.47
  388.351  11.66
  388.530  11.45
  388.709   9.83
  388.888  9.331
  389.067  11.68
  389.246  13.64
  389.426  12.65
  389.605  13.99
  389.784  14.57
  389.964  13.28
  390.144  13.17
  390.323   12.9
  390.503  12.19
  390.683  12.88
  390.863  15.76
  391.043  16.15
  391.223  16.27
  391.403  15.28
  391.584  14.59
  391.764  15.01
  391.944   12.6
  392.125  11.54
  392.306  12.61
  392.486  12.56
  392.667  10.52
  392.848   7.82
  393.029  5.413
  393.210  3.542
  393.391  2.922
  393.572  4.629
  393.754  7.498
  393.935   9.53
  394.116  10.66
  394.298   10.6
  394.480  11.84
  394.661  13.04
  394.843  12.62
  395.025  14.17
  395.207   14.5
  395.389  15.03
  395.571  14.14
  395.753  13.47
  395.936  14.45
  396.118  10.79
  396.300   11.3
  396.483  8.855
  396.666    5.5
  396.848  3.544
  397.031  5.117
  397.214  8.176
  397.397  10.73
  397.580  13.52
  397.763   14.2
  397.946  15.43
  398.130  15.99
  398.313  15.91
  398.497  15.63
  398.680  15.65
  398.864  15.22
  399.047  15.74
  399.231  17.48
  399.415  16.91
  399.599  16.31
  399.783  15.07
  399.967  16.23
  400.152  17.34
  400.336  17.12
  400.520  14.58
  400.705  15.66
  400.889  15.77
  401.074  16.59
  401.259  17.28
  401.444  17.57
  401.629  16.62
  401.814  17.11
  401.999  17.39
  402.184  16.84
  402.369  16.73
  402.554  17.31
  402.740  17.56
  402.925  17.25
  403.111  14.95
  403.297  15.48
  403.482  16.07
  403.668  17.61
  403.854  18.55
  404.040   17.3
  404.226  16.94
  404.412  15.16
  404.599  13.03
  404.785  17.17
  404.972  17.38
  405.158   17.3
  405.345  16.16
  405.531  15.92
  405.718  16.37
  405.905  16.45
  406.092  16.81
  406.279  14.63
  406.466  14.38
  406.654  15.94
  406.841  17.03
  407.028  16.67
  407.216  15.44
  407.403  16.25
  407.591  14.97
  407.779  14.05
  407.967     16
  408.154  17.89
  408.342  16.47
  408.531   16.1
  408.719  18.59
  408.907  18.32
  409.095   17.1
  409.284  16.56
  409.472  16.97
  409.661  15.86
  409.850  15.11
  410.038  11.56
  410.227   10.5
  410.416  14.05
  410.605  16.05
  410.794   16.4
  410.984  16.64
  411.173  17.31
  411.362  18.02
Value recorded 1.45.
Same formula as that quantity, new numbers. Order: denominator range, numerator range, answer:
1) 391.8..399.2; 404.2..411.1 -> 1.50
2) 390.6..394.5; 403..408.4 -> 1.59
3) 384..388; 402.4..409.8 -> 1.34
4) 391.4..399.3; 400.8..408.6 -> 1.49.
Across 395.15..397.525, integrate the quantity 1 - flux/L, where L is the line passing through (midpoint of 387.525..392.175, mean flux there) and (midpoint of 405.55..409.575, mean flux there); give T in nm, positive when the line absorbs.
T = 0.645 nm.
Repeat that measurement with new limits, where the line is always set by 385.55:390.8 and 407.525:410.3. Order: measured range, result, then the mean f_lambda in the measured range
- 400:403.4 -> -0.421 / 16.6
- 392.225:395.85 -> 0.893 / 10.4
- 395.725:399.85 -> 0.422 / 12.8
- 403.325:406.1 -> -0.240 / 16.5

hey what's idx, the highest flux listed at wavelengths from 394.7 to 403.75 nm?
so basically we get 17.61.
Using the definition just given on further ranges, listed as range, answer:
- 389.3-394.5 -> 16.27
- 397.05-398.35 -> 15.99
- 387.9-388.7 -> 13.47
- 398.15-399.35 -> 17.48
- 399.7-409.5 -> 18.59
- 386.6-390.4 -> 15.59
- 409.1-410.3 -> 16.97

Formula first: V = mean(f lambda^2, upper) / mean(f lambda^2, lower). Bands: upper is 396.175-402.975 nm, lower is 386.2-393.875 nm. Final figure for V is 1.3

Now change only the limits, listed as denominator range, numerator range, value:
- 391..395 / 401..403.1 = 1.66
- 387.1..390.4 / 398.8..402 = 1.39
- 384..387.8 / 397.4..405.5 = 1.29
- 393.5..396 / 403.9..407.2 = 1.43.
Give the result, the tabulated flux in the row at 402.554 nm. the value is 17.31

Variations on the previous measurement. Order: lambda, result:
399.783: 15.07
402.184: 16.84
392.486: 12.56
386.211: 14.43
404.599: 13.03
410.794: 16.4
